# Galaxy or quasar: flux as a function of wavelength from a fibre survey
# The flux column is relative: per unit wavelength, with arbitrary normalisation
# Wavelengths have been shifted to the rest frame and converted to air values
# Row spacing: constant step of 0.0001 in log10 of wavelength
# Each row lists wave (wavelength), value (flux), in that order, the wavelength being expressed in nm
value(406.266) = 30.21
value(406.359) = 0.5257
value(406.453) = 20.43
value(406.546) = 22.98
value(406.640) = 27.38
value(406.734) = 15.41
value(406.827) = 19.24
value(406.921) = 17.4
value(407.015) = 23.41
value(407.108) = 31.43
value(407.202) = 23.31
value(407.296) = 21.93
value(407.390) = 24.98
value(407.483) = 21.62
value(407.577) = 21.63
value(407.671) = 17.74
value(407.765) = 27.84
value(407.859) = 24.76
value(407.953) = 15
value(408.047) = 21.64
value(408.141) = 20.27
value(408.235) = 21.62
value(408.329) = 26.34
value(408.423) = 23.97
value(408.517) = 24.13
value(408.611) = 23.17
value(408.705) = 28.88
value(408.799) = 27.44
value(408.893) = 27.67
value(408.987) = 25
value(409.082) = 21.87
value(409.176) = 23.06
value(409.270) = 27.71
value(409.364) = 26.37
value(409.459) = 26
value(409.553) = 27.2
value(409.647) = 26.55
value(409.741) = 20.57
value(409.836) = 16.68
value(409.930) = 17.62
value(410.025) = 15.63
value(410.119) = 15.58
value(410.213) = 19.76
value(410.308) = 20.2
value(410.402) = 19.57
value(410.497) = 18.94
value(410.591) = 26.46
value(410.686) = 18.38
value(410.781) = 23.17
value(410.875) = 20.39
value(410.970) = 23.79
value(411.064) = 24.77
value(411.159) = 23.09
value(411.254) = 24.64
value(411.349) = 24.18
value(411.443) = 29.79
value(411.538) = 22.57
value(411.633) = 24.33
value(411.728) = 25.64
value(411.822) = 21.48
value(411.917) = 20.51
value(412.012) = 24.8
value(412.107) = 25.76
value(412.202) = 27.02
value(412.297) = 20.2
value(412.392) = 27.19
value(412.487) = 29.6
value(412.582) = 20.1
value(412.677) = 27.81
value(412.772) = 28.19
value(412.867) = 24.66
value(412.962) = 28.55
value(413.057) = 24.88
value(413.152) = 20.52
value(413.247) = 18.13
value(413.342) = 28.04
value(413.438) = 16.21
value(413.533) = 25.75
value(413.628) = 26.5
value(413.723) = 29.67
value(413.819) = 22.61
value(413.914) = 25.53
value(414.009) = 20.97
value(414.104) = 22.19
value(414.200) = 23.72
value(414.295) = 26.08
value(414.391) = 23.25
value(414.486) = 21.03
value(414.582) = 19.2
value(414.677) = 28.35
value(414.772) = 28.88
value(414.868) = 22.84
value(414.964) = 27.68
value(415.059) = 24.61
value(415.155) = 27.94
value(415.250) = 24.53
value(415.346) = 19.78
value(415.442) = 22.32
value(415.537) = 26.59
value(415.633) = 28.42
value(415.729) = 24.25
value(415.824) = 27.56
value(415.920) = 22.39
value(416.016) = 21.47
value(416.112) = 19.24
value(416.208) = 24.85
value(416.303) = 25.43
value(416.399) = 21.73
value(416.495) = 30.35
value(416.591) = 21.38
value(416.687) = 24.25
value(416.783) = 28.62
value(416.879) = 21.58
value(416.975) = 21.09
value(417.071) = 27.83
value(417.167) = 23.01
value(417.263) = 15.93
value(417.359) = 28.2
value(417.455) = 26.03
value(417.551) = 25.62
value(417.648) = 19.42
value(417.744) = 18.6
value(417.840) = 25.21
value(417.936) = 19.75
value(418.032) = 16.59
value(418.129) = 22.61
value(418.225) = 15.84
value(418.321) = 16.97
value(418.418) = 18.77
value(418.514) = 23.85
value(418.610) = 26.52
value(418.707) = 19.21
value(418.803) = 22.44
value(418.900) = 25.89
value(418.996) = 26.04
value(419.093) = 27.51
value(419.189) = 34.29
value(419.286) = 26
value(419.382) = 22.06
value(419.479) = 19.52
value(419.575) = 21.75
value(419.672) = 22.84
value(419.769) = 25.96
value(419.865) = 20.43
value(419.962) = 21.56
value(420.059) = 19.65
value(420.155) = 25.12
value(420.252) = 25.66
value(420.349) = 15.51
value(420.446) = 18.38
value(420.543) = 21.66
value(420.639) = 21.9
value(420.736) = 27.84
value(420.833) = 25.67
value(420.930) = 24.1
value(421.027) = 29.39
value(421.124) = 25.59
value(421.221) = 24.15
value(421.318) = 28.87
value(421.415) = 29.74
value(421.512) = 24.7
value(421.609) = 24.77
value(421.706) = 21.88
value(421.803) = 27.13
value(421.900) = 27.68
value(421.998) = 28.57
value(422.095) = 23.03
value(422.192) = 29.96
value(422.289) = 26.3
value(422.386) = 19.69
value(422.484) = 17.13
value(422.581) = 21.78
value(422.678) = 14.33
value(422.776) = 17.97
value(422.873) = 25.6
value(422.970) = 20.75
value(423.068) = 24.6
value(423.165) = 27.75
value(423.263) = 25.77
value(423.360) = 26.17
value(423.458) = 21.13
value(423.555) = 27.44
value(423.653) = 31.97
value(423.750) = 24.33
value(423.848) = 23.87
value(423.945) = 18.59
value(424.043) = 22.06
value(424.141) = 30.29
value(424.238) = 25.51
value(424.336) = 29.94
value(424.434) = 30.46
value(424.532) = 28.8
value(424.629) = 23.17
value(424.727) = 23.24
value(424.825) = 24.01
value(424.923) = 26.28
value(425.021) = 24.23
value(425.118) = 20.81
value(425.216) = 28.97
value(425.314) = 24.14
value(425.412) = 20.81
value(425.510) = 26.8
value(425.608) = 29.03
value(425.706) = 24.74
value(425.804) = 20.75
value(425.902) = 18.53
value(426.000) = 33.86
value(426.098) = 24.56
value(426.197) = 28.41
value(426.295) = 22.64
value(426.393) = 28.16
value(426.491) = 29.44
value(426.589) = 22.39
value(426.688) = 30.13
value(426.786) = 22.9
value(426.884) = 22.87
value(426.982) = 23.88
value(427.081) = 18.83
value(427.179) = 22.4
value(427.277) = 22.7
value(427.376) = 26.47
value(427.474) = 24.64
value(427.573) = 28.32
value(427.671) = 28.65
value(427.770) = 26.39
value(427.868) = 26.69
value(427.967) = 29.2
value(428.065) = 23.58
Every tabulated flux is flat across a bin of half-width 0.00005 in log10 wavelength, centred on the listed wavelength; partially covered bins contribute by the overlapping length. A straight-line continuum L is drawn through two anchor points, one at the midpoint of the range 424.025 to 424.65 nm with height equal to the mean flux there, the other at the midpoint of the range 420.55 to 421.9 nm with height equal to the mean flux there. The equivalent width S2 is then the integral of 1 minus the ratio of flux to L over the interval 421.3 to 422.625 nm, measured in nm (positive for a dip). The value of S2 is 0.06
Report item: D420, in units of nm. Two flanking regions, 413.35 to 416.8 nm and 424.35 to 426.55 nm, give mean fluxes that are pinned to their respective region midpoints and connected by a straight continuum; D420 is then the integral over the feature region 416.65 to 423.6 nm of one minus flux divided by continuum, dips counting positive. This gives 0.42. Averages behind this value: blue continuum 24.3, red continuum 25.6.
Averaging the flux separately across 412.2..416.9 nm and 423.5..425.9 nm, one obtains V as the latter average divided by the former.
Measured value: 1.0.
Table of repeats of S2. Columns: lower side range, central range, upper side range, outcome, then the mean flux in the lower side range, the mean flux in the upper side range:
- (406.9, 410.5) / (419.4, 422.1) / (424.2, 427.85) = 0.06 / 22.8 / 25.4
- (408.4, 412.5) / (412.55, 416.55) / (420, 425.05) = -0.10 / 23.4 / 24.5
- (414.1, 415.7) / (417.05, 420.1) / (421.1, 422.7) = 0.24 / 24.6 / 24.6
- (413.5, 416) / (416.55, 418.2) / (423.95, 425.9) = 0.15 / 24.7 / 25.2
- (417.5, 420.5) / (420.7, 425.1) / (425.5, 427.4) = -0.25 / 22.2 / 24.9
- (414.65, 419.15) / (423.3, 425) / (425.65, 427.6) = -0.08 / 23.6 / 24.8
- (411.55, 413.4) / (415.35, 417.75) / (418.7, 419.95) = 0.05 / 24.5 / 24.2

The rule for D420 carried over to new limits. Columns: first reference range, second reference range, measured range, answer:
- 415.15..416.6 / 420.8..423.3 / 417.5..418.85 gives 0.19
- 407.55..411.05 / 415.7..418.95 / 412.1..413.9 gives -0.17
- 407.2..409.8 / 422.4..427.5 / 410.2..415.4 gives 0.02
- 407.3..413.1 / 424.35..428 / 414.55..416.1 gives -0.04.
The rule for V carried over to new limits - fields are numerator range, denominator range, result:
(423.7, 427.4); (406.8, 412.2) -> 1.09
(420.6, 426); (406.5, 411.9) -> 1.09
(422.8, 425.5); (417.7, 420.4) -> 1.13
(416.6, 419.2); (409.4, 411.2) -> 1.07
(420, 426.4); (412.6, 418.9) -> 1.04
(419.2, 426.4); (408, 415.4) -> 1.03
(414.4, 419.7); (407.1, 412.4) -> 1.02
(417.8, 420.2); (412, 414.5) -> 0.93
